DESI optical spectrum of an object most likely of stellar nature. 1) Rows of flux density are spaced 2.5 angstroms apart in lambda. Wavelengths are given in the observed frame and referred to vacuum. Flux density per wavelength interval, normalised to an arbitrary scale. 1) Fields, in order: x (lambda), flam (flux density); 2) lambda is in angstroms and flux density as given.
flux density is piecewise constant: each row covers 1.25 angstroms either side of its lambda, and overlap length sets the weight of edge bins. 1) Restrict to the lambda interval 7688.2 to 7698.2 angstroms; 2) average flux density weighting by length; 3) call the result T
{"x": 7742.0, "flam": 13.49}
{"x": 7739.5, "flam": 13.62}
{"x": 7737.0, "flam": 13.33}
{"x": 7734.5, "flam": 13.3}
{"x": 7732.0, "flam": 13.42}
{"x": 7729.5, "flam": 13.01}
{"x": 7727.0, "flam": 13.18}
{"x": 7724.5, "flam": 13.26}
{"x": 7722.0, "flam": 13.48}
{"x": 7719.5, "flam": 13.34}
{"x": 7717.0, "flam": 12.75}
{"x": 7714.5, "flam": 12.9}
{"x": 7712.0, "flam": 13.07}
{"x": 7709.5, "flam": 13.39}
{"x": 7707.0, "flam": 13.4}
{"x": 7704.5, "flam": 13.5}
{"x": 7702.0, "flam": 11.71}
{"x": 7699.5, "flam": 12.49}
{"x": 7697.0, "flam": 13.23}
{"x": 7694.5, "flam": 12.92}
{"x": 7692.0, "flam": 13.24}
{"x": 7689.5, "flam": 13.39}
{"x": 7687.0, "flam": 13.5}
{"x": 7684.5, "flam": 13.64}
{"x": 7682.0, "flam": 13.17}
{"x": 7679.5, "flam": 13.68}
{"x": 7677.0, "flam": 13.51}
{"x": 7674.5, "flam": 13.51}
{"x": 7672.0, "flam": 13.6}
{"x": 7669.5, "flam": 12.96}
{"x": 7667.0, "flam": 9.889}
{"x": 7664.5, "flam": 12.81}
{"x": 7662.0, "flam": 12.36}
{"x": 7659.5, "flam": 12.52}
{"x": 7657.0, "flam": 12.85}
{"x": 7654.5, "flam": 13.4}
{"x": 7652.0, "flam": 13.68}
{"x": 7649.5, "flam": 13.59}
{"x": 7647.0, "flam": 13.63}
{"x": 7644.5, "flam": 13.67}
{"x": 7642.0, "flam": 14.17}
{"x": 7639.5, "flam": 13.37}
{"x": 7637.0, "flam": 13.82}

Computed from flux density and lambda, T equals 13.2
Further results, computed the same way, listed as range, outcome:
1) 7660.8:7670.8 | 12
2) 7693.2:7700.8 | 12.9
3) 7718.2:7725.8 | 13.4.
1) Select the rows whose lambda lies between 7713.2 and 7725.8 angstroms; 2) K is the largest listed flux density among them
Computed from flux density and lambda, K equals 13.48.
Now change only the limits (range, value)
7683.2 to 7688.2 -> 13.64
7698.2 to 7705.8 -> 13.5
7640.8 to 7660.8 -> 14.17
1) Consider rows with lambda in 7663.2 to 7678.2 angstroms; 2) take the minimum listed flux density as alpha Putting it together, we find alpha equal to 9.889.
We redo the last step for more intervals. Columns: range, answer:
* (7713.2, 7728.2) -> 12.75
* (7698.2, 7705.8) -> 11.71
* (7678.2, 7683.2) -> 13.17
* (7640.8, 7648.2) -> 13.63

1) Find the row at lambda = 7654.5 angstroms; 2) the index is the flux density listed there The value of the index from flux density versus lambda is 13.4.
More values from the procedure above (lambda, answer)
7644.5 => 13.67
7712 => 13.07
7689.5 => 13.39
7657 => 12.85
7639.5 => 13.37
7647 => 13.63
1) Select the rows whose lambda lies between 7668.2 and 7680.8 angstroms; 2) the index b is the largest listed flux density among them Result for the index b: 13.68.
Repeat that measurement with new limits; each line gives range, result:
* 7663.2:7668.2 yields 12.81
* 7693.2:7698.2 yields 13.23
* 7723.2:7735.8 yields 13.42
